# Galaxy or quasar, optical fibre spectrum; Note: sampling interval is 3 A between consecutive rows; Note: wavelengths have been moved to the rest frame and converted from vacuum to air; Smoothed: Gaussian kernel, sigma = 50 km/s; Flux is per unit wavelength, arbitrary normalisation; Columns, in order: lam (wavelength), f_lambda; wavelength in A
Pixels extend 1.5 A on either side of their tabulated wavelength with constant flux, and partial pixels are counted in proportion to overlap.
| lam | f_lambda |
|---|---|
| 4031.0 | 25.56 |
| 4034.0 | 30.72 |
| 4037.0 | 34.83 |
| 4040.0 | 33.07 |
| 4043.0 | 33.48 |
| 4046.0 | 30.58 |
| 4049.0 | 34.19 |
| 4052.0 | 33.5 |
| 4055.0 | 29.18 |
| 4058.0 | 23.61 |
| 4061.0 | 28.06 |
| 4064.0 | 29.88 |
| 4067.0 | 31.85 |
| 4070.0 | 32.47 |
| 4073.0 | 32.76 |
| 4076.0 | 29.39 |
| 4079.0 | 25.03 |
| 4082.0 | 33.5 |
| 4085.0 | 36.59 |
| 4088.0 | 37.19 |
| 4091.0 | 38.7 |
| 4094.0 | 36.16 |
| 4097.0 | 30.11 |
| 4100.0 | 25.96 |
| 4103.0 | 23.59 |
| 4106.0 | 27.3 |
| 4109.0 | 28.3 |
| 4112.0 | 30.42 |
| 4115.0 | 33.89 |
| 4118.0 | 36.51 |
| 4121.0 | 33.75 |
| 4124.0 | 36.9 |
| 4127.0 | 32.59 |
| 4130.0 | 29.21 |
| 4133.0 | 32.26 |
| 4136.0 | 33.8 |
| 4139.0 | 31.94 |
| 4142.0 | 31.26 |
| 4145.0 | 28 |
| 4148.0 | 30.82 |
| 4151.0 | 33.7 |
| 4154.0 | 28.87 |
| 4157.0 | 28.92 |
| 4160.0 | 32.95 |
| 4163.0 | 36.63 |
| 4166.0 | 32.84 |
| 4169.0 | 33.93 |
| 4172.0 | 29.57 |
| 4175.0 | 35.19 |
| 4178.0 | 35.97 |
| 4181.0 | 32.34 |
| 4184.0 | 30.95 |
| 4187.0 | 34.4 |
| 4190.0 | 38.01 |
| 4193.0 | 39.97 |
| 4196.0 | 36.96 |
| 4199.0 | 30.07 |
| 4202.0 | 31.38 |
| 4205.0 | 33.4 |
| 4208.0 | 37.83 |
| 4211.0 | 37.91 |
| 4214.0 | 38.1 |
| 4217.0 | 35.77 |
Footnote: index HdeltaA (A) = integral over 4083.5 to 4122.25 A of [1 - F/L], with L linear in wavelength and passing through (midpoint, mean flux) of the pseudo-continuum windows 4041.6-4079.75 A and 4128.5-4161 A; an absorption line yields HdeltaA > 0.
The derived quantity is -1.85 A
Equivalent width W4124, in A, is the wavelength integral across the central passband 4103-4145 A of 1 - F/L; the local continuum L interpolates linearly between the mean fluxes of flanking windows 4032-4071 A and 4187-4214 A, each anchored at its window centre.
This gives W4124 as 2.09 A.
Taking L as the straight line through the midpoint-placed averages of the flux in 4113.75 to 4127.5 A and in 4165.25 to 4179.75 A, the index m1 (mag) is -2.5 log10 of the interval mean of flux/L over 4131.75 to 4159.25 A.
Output 0.10 mag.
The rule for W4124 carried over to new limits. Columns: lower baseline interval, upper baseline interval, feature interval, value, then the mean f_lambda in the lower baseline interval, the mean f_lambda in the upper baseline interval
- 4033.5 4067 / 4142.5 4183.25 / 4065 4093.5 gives -1.6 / 31.1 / 32.2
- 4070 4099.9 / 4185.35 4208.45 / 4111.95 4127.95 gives -0.4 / 32.9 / 35.1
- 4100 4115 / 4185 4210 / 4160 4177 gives -0.4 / 27.9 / 35.2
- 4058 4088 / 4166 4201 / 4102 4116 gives 1.5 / 31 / 34.2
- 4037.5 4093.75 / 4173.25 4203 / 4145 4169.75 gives 1.4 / 32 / 34.5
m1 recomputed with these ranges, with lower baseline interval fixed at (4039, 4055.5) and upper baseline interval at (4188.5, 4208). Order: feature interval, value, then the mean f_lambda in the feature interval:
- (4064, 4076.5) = 0.045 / 31.6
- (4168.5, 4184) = 0.053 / 33.1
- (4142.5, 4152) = 0.119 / 30.7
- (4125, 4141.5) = 0.065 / 32.1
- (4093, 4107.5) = 0.179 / 28.4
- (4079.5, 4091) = -0.064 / 35.2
